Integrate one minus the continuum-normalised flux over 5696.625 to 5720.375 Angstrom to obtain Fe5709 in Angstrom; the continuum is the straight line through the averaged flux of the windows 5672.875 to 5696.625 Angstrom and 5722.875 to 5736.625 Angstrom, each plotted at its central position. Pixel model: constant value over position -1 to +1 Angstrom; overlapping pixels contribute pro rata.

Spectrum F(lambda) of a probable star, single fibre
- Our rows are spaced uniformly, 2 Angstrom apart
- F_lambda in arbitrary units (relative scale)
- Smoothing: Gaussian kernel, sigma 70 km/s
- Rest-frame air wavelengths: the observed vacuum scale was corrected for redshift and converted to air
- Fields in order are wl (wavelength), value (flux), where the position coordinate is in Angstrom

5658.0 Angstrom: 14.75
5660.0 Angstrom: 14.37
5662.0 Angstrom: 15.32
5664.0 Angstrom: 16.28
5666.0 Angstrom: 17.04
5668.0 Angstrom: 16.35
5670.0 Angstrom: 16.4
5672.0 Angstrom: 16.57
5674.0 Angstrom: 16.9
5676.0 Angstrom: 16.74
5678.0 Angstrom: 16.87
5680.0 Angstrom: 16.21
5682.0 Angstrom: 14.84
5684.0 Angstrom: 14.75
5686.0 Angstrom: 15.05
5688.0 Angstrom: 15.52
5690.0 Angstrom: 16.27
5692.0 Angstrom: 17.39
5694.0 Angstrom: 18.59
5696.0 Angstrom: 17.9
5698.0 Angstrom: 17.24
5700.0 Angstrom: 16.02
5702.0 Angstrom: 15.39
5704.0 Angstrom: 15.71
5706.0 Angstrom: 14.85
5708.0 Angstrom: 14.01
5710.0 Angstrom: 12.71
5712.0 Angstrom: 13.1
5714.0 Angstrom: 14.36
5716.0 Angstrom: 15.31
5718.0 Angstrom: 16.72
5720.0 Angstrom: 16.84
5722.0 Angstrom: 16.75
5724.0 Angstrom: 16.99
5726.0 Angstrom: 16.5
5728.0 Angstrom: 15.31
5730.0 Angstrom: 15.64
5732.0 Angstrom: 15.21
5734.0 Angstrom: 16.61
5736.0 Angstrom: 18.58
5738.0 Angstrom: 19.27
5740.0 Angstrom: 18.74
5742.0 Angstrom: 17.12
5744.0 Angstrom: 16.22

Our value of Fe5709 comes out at 1.7 Angstrom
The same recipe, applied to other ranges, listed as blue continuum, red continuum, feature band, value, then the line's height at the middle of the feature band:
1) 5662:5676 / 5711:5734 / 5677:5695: 0.1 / 16.3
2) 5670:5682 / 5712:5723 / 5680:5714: 1.1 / 16.1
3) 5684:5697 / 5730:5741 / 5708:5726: 1.9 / 17.1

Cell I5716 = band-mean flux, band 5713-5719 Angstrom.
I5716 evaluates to 15.5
